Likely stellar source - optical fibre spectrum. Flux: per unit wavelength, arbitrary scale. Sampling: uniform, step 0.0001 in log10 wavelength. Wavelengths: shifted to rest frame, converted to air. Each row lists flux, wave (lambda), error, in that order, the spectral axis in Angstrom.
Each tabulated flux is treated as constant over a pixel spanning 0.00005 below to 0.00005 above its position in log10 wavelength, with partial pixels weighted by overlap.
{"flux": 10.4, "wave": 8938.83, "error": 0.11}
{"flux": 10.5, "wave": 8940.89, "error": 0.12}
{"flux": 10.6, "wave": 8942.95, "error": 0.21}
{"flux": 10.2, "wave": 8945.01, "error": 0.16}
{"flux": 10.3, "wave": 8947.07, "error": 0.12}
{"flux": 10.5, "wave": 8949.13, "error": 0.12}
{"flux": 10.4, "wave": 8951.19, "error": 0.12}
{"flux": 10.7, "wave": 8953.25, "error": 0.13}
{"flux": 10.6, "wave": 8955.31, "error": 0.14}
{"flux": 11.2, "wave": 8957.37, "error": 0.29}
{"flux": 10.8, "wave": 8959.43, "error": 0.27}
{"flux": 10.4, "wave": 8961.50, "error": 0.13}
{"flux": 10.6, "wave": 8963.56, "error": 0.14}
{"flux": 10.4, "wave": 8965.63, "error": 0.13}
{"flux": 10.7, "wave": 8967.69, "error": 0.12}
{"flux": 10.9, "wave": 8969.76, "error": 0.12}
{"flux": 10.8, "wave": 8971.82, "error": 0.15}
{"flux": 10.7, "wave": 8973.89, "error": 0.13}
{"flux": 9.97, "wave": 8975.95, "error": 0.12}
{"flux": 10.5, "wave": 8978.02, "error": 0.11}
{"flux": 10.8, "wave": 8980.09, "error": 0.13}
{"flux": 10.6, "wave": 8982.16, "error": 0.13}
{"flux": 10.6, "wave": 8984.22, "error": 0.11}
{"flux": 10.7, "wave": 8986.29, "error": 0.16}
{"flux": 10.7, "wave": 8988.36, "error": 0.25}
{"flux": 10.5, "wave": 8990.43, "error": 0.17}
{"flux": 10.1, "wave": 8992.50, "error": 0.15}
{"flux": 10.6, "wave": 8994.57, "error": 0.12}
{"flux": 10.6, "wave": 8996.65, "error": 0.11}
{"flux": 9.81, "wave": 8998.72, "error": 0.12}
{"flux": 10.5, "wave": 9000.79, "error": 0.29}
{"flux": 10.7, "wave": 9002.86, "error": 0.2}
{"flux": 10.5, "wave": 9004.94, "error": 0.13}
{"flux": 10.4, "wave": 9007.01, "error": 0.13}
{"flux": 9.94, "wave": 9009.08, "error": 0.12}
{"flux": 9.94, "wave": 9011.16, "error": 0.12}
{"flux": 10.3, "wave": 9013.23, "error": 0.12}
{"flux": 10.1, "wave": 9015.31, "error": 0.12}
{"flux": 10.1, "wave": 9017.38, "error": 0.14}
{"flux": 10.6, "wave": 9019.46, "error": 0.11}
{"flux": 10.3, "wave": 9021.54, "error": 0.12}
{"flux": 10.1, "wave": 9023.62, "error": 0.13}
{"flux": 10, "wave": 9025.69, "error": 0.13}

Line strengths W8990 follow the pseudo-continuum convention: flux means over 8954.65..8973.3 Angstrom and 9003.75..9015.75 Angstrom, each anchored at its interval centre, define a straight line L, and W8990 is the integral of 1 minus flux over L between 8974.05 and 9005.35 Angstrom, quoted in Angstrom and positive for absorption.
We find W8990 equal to -0.2 Angstrom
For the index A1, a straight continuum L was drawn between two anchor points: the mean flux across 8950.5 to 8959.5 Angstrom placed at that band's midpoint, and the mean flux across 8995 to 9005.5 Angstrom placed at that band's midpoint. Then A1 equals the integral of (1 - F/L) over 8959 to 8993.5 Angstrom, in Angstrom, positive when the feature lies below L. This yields 0.1 Angstrom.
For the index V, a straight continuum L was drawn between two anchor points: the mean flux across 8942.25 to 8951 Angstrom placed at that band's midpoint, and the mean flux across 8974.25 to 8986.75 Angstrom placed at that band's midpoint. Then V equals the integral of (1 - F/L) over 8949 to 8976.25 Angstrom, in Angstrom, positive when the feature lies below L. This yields -0.5 Angstrom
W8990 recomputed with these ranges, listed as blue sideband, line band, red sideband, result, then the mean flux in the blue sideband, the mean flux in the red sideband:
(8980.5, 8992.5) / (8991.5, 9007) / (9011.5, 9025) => 0.1 Angstrom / 10.6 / 10.2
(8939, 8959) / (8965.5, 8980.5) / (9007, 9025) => -0.3 Angstrom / 10.6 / 10.2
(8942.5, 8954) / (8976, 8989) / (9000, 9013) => -0.3 Angstrom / 10.4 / 10.3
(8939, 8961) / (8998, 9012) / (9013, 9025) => 0.0 Angstrom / 10.6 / 10.2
